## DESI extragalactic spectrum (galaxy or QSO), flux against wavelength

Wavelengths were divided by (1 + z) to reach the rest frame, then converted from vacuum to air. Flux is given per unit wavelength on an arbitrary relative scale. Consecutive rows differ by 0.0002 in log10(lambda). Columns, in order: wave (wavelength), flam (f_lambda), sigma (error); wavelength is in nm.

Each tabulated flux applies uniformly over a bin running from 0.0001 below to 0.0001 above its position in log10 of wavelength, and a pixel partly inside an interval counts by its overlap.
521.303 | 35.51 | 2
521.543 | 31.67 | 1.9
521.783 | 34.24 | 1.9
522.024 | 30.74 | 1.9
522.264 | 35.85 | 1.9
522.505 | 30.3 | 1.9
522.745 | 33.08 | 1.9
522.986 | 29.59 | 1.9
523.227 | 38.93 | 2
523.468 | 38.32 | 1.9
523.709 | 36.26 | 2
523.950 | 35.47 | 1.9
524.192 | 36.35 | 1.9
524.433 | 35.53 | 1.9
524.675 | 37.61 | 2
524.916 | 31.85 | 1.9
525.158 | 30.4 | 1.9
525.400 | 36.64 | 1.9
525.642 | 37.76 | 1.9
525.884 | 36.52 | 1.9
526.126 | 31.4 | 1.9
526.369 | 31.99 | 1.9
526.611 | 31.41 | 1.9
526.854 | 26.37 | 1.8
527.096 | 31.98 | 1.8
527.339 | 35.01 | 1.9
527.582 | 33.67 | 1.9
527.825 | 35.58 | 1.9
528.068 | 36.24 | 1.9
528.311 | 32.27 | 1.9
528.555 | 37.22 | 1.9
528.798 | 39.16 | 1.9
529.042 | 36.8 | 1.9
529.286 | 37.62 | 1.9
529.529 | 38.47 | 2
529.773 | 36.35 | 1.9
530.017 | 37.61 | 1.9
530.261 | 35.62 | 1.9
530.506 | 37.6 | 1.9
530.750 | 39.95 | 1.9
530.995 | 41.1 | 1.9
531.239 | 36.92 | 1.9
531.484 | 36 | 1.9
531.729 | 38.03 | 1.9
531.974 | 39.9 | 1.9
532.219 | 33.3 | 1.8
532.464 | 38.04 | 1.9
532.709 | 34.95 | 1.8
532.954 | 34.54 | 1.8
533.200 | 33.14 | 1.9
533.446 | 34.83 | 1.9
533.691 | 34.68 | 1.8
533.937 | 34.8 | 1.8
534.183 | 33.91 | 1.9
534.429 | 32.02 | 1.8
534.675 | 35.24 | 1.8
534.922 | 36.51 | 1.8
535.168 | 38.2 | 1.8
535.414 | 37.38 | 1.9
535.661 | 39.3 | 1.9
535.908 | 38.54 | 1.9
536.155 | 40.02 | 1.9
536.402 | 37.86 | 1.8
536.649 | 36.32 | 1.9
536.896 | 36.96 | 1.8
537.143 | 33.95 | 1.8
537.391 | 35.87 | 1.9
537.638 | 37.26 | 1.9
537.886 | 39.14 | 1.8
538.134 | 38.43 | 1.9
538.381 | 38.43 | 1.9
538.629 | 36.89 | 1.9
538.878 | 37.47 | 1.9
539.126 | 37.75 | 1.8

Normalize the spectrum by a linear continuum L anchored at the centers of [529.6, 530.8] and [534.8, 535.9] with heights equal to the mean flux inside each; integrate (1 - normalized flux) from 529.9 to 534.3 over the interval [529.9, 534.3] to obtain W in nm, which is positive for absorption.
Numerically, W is 0.13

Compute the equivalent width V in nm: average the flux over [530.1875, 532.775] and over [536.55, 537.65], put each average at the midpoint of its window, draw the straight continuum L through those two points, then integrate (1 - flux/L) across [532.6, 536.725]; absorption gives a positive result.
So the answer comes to 0.066 nm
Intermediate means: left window 37.5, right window 36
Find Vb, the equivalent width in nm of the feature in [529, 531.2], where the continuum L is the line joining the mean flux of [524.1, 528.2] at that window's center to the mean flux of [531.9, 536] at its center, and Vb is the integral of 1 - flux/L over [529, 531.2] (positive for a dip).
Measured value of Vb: -0.19 nm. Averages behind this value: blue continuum 33.9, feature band 37.9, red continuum 35.8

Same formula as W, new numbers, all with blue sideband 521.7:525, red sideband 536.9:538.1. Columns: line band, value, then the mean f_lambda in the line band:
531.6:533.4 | 0.00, 35.9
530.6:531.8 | -0.09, 38.4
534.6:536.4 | -0.08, 37.9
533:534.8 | 0.10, 34.1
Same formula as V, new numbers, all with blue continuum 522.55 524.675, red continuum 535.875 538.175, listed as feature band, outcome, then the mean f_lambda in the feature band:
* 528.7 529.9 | -0.05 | 37.7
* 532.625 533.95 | 0.08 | 34.5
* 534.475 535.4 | 0.02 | 36.4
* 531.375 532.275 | -0.01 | 37.1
